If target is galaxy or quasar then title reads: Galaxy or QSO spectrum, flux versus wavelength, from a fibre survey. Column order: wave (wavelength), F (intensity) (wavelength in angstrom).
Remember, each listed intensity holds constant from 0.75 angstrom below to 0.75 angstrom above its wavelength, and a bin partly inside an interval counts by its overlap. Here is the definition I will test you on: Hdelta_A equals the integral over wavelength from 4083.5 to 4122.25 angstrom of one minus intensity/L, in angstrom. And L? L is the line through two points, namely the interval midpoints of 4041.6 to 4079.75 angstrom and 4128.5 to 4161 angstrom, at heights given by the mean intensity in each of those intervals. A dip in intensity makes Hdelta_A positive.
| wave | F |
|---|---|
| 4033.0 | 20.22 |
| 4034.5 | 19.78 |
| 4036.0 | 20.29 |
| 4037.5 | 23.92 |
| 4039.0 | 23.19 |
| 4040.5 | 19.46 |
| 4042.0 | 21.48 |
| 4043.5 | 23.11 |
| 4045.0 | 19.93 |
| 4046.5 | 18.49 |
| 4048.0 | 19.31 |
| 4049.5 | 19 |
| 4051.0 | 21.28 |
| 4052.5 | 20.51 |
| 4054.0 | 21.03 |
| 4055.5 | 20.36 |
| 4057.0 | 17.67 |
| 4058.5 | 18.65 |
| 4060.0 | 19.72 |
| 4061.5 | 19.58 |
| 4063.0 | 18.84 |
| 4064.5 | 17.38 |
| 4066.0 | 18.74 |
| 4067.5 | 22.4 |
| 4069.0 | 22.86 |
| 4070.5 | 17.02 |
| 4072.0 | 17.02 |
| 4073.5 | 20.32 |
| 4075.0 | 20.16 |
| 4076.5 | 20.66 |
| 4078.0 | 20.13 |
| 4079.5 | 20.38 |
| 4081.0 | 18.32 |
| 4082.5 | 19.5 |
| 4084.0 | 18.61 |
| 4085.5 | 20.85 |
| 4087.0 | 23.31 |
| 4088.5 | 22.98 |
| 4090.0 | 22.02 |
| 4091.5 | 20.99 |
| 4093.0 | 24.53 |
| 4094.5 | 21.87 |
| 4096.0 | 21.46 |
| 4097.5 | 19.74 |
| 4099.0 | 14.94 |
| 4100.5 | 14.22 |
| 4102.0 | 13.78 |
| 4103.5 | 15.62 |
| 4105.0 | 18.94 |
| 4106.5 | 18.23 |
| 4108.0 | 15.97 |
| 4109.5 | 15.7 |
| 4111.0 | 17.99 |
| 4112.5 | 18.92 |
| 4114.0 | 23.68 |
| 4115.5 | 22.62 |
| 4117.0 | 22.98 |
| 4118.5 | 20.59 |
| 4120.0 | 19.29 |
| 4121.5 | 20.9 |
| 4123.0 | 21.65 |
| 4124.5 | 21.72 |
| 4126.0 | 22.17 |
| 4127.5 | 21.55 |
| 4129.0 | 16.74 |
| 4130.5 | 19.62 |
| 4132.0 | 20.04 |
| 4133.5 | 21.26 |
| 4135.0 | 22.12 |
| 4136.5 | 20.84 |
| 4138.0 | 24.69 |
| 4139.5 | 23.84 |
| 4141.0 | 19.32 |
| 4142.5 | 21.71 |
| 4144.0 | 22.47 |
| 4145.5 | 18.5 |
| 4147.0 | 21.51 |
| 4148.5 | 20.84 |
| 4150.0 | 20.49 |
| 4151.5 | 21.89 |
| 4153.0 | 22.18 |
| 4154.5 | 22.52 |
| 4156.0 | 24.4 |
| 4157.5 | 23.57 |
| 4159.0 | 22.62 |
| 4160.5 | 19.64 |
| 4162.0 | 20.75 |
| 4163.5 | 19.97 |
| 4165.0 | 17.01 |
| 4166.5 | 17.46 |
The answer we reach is 1.8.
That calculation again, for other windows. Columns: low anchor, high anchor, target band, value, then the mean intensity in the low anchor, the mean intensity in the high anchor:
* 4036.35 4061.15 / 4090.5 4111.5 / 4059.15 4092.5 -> -1.50 angstrom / 20.4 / 18.2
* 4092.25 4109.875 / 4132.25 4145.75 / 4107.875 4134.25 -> -0.48 angstrom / 18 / 21.7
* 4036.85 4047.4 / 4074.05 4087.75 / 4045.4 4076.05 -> 1.85 angstrom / 21.3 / 20.2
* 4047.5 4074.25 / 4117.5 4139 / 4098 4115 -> 2.76 angstrom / 19.5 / 21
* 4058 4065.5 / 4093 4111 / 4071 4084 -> -0.77 angstrom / 18.8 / 17.6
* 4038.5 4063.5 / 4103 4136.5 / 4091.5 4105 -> 1.05 angstrom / 20.1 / 20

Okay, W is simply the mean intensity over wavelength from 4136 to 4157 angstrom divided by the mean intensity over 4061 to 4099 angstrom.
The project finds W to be 1.08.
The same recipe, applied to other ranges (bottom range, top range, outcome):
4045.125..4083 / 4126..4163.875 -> 1.09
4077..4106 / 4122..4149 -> 1.08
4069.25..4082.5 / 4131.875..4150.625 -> 1.10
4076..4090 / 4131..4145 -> 1.05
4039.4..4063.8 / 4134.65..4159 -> 1.10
